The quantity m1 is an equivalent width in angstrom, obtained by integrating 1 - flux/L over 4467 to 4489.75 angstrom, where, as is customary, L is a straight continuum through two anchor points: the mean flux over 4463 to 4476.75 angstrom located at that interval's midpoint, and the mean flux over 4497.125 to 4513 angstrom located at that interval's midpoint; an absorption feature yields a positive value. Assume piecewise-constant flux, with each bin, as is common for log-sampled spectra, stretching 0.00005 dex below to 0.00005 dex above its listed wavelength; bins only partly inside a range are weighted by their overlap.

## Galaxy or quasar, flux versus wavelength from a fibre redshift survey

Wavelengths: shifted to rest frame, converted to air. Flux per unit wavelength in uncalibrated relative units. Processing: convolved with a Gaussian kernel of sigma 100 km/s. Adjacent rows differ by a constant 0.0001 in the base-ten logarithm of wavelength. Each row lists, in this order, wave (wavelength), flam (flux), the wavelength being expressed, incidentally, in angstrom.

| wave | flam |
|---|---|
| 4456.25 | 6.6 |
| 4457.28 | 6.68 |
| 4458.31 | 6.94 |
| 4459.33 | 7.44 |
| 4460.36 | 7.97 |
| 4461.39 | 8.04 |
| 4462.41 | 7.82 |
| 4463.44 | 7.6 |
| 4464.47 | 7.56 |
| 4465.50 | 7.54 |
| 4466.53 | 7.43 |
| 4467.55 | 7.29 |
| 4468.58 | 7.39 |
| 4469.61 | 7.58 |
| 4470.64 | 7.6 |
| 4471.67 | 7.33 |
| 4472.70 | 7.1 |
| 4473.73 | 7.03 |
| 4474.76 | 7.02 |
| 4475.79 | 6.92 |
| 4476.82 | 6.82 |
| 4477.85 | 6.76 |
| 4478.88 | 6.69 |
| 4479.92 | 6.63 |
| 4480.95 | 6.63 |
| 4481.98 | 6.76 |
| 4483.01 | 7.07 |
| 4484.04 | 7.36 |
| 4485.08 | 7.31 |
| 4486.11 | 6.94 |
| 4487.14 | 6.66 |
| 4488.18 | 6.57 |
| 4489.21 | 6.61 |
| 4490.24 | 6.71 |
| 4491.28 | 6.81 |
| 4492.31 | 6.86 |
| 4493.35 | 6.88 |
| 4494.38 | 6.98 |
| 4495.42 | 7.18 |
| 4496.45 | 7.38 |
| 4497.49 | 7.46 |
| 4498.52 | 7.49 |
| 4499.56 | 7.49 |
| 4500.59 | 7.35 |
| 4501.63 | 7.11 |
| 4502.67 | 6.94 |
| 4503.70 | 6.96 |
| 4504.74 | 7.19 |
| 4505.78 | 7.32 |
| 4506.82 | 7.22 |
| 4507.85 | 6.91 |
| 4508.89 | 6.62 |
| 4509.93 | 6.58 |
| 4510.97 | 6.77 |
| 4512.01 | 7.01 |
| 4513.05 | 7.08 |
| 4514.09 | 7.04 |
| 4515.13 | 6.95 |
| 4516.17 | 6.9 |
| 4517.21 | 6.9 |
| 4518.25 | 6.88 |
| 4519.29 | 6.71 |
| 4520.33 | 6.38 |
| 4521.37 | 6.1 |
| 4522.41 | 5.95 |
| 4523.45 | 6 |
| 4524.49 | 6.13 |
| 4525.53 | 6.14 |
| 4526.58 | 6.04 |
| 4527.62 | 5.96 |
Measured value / 0.8 angstrom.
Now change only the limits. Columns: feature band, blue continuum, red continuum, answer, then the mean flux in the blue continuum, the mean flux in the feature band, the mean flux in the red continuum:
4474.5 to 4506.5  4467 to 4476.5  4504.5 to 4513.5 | 0.46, 7.25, 7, 6.96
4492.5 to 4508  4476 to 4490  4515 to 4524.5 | -1.20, 6.83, 7.19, 6.49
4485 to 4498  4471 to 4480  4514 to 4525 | -0.28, 6.94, 6.94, 6.52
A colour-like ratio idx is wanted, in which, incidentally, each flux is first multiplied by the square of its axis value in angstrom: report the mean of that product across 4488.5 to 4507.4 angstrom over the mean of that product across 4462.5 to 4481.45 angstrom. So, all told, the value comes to 1.00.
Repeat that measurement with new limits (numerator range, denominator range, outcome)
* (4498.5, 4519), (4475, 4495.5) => 1.04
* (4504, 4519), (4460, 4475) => 0.95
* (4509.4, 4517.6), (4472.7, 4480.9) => 1.03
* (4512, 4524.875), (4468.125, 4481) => 0.96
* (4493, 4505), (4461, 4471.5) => 0.97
